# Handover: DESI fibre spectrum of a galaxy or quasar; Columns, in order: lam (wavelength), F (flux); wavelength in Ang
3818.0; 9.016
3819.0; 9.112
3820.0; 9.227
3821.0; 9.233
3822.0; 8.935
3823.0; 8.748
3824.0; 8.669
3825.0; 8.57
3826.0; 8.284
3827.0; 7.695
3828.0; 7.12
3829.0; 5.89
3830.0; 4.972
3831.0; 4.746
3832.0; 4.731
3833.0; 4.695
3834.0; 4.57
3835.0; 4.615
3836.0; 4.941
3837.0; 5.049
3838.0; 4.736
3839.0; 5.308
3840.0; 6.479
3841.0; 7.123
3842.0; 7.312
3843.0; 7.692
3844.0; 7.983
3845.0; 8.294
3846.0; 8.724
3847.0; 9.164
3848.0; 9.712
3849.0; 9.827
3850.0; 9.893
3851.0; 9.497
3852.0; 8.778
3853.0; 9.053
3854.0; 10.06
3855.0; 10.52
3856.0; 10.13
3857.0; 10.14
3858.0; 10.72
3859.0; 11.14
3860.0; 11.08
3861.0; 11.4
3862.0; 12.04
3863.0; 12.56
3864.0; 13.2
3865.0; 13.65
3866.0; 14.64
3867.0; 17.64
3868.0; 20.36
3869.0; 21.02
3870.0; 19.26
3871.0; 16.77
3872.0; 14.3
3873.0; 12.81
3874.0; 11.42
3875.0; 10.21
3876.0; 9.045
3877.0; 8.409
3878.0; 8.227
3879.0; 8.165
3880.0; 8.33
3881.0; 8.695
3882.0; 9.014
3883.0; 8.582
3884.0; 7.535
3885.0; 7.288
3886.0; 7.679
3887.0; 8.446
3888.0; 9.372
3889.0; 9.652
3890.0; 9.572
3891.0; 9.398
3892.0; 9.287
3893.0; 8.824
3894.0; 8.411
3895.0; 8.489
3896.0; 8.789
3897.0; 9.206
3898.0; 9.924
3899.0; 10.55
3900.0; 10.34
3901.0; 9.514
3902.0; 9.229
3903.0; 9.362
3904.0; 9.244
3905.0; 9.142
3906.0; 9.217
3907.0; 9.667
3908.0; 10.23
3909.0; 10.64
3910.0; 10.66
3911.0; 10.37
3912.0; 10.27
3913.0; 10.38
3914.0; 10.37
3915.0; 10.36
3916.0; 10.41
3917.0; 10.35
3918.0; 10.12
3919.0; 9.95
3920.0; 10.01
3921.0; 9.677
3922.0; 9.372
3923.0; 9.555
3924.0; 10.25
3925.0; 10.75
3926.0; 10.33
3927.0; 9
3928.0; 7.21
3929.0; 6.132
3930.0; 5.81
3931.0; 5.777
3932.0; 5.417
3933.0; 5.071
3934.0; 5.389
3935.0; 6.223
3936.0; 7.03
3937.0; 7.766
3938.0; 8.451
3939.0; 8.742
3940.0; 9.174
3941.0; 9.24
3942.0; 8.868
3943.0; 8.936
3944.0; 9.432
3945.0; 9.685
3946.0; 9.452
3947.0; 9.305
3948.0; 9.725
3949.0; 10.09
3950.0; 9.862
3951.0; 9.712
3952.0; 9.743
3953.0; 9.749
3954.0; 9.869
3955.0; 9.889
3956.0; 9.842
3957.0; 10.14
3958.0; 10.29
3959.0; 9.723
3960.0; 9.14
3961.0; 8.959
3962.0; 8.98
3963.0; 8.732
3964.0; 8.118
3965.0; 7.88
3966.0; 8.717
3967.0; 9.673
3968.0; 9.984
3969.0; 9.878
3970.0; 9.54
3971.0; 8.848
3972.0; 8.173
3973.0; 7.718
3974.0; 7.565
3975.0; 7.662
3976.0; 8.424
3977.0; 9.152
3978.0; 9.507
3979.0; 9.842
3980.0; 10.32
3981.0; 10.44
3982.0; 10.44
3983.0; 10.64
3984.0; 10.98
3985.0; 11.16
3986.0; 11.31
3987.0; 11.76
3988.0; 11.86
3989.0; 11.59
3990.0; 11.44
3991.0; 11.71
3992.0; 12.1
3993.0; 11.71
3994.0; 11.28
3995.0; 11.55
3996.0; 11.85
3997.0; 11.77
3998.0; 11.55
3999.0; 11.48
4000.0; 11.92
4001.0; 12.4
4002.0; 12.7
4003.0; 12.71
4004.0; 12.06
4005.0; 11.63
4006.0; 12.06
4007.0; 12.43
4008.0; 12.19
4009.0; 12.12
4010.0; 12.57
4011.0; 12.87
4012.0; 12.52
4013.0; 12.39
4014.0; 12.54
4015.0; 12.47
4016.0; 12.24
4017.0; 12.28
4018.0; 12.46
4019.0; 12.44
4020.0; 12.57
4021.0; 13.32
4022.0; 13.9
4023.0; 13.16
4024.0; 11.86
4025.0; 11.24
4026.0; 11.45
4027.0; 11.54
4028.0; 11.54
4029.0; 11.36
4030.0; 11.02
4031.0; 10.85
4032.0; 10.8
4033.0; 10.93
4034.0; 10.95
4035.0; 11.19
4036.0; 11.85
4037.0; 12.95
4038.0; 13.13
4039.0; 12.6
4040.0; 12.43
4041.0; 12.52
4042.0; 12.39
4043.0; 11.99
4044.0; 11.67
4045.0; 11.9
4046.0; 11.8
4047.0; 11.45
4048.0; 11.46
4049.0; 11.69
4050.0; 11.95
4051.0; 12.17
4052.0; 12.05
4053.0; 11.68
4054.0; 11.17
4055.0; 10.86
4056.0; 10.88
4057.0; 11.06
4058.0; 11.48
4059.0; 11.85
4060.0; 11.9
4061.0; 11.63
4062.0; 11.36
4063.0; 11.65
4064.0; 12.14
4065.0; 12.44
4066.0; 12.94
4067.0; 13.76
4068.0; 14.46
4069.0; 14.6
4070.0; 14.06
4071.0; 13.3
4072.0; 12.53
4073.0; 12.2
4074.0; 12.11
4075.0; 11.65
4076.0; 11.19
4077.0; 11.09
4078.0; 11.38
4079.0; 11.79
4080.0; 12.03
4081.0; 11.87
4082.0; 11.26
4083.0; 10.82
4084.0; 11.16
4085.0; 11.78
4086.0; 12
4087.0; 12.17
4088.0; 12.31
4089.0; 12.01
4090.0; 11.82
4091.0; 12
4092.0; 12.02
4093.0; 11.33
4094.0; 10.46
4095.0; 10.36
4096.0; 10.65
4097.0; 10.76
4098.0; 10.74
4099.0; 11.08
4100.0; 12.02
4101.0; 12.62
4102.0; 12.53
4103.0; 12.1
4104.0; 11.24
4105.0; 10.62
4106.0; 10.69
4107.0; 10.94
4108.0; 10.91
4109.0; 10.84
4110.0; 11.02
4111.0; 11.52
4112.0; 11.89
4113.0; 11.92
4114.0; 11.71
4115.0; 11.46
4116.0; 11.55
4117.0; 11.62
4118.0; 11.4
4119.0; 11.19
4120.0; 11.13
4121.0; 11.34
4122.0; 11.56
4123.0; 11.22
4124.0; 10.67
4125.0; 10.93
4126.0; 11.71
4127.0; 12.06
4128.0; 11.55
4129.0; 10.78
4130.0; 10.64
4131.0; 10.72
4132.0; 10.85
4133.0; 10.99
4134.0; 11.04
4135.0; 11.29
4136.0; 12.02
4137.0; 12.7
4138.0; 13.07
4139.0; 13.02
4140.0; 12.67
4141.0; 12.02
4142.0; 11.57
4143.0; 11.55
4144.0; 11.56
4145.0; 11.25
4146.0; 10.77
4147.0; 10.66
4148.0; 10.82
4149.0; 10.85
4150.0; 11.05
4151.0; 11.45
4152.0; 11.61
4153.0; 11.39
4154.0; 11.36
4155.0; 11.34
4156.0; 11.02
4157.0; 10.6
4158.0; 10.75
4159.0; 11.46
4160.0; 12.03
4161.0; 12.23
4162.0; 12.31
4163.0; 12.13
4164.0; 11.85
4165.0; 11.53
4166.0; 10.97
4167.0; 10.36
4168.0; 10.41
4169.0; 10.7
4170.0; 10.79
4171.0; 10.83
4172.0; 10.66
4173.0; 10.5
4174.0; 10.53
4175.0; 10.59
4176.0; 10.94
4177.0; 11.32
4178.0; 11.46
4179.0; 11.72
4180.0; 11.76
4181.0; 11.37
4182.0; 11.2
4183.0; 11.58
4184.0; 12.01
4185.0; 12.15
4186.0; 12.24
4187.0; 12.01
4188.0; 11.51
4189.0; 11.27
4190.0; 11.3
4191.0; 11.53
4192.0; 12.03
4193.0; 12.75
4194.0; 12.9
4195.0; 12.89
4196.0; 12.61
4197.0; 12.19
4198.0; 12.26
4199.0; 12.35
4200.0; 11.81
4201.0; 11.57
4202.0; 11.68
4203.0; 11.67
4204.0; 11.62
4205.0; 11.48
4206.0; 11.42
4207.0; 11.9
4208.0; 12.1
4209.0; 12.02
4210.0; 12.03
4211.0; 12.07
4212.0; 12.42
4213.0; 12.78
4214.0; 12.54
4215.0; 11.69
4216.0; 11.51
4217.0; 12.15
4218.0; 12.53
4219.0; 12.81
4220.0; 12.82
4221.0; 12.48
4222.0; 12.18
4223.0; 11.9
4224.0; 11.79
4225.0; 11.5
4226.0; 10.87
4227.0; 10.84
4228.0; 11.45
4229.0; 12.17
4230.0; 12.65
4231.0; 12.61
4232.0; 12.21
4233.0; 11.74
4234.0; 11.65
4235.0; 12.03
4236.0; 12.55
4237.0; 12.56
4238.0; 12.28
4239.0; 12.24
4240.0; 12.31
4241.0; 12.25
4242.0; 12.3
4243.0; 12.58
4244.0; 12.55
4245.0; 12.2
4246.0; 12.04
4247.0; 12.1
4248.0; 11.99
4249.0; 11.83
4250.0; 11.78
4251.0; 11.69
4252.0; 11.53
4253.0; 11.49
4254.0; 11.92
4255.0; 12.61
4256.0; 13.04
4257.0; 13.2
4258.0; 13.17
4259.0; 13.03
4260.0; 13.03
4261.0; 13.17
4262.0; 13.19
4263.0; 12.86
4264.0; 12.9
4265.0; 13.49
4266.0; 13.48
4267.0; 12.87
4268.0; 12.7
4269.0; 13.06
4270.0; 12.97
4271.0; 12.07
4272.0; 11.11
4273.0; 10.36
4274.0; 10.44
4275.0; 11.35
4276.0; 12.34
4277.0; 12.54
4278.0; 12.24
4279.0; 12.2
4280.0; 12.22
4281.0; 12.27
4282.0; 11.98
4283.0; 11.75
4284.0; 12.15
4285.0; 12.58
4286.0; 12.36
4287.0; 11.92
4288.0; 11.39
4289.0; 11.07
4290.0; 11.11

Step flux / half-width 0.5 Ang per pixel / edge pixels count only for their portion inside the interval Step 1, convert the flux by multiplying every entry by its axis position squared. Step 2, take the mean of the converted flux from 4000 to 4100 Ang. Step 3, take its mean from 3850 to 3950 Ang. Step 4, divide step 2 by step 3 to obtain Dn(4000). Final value 1.3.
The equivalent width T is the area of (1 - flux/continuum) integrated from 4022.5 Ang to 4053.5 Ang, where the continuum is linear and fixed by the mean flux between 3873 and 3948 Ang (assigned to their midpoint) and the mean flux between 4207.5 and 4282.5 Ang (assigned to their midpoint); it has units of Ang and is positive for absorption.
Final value -4.70 Ang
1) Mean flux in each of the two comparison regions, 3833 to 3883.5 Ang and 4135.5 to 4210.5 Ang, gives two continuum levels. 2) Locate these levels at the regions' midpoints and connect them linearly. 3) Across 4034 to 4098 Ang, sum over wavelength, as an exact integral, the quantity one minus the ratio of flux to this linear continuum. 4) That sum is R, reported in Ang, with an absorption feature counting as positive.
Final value -4.6 Ang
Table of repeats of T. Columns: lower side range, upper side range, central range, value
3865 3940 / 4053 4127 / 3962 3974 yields 1.94 Ang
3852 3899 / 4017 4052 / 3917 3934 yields 4.36 Ang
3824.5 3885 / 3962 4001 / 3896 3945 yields 4.39 Ang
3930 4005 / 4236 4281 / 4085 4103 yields -1.26 Ang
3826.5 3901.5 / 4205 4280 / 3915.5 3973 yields 6.79 Ang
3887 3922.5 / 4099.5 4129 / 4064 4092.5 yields -2.83 Ang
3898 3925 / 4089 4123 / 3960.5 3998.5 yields 1.47 Ang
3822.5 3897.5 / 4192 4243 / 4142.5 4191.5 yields 1.83 Ang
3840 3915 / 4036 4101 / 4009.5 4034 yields -1.17 Ang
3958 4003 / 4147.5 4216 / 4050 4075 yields -3.33 Ang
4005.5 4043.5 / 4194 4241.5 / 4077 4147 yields 3.67 Ang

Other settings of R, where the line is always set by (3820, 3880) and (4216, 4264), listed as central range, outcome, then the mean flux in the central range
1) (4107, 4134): 0.4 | 11.3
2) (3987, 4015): -3.6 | 12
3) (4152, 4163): 0.2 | 11.5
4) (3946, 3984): 3.8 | 9.38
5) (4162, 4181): 1.1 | 11.1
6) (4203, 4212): 0.1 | 11.9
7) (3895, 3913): 0.4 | 9.77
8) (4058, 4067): -0.8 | 12.1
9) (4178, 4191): 0.2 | 11.7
